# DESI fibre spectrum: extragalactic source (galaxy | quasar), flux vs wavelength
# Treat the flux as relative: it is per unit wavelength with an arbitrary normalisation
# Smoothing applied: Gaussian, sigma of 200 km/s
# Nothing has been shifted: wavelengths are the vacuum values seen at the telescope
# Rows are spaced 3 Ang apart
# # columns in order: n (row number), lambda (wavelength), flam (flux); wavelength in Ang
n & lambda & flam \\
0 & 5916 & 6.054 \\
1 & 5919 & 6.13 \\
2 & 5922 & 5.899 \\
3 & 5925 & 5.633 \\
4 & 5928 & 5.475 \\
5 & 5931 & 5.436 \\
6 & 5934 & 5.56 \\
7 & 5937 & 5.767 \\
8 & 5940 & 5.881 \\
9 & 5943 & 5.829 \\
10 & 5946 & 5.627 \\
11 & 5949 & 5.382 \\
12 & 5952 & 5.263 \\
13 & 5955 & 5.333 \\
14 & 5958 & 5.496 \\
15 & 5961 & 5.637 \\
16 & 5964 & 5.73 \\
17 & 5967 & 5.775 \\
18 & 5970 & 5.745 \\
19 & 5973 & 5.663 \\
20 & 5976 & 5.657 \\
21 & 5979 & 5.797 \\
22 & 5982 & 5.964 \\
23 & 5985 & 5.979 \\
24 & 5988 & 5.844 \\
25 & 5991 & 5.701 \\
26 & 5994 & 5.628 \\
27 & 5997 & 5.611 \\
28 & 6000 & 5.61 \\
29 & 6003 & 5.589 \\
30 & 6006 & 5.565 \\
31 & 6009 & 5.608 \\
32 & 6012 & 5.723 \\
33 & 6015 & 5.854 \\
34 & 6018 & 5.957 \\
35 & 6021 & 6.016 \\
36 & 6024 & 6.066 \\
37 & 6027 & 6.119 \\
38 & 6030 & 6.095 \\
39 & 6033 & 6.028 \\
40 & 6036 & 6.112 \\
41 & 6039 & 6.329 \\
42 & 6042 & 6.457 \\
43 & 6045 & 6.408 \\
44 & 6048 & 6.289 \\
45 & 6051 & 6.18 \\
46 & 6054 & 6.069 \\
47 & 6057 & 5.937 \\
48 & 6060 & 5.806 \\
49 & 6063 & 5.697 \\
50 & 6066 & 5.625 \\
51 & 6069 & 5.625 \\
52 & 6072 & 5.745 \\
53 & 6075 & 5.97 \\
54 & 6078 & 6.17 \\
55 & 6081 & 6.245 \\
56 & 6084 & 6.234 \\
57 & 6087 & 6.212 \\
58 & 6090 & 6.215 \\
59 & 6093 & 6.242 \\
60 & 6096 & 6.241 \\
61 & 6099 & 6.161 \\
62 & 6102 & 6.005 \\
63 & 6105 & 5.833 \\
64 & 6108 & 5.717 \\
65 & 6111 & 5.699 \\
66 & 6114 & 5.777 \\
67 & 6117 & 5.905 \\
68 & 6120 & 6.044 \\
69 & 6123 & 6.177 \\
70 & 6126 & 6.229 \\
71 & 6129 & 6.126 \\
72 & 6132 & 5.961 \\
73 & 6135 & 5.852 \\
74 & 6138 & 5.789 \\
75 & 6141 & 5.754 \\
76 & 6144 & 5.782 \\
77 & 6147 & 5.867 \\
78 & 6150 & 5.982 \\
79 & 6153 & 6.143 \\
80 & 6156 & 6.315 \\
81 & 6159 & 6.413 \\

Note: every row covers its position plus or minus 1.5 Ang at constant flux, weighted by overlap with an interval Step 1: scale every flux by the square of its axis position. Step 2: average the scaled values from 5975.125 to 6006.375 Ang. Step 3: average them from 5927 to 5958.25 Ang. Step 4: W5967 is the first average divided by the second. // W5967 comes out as 1.05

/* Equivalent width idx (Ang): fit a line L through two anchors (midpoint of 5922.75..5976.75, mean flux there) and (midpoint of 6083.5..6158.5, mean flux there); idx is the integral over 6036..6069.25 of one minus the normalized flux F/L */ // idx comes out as -1.2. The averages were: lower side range 5.61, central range 6.06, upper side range 6.01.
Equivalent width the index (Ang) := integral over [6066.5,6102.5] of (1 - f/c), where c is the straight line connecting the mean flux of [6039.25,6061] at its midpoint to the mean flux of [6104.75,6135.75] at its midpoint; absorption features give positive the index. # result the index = -0.1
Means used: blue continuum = 6.18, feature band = 6.08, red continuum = 5.94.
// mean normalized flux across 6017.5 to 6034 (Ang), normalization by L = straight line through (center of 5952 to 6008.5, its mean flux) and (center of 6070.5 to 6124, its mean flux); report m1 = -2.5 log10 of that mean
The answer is -0.04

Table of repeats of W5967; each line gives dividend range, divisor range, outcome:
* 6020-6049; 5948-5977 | 1.14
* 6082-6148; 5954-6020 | 1.10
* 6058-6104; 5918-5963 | 1.12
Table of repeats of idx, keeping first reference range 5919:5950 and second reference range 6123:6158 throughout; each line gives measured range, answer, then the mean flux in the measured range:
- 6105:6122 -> 0.33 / 5.84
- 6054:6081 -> 0.11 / 5.86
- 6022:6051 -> -1.85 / 6.21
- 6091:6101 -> -0.47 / 6.2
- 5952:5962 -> 0.46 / 5.45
